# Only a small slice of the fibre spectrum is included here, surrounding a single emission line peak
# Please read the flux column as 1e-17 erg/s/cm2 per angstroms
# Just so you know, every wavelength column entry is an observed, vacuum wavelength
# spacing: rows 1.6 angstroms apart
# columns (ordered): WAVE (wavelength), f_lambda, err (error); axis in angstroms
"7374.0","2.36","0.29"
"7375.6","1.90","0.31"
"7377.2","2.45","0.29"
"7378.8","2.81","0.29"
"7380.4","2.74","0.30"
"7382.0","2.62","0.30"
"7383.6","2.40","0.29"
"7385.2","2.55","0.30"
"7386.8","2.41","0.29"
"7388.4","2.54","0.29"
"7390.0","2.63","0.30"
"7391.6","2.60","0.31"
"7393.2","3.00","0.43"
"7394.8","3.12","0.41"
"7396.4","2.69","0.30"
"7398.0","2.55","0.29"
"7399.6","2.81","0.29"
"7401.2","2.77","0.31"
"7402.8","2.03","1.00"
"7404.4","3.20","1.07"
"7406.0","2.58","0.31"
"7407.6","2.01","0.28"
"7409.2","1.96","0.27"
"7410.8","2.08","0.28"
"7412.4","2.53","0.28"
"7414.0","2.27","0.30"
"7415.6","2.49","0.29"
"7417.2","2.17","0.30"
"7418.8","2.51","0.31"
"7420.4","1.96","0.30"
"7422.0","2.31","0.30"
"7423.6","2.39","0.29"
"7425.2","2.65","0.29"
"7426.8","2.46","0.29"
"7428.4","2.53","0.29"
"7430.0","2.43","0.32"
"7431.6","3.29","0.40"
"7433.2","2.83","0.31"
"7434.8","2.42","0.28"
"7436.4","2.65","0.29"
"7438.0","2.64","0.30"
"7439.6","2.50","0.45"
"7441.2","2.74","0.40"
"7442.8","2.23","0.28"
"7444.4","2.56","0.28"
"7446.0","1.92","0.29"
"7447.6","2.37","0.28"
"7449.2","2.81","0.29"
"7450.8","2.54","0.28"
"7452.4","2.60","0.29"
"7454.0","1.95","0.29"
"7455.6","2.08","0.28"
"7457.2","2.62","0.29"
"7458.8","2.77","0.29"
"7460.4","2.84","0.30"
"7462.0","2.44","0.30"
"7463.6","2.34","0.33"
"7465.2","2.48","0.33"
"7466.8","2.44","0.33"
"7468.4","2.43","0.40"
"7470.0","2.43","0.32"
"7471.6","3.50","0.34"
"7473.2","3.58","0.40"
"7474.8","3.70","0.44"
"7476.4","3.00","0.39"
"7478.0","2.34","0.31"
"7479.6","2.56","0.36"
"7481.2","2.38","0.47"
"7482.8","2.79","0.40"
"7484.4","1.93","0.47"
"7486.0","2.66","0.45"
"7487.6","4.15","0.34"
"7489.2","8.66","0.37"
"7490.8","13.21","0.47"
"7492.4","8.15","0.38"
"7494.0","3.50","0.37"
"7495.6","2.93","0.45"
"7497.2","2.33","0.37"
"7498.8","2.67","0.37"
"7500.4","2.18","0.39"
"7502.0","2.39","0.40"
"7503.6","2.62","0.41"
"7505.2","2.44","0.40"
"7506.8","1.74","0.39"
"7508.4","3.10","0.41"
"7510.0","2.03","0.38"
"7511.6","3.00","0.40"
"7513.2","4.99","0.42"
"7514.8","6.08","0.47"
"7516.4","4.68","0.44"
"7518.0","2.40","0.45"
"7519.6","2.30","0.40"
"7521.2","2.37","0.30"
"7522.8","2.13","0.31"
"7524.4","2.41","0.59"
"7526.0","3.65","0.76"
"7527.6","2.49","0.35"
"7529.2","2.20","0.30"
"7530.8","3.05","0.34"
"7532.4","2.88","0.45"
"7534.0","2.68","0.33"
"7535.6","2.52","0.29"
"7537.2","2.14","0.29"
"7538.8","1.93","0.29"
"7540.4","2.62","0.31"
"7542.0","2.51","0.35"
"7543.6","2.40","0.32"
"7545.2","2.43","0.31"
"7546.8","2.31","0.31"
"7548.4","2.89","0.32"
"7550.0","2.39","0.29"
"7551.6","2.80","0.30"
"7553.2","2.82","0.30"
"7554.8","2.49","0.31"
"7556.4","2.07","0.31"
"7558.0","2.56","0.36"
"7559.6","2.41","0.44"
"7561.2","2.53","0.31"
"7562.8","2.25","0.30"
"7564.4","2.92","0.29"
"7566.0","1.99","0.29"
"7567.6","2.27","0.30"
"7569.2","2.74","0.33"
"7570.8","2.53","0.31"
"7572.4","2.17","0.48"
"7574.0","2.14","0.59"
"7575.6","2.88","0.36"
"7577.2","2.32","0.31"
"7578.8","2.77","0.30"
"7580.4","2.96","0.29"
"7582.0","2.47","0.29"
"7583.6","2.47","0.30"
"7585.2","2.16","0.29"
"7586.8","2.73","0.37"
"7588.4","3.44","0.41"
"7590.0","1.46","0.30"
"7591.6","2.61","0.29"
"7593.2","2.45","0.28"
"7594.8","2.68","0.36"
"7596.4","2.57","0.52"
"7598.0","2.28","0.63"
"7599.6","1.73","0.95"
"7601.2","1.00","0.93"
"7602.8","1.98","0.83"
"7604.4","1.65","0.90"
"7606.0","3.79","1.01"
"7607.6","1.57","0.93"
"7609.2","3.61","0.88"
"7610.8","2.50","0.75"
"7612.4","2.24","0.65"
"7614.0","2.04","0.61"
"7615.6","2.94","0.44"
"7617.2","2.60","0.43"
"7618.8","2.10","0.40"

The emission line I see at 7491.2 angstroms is H-alpha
